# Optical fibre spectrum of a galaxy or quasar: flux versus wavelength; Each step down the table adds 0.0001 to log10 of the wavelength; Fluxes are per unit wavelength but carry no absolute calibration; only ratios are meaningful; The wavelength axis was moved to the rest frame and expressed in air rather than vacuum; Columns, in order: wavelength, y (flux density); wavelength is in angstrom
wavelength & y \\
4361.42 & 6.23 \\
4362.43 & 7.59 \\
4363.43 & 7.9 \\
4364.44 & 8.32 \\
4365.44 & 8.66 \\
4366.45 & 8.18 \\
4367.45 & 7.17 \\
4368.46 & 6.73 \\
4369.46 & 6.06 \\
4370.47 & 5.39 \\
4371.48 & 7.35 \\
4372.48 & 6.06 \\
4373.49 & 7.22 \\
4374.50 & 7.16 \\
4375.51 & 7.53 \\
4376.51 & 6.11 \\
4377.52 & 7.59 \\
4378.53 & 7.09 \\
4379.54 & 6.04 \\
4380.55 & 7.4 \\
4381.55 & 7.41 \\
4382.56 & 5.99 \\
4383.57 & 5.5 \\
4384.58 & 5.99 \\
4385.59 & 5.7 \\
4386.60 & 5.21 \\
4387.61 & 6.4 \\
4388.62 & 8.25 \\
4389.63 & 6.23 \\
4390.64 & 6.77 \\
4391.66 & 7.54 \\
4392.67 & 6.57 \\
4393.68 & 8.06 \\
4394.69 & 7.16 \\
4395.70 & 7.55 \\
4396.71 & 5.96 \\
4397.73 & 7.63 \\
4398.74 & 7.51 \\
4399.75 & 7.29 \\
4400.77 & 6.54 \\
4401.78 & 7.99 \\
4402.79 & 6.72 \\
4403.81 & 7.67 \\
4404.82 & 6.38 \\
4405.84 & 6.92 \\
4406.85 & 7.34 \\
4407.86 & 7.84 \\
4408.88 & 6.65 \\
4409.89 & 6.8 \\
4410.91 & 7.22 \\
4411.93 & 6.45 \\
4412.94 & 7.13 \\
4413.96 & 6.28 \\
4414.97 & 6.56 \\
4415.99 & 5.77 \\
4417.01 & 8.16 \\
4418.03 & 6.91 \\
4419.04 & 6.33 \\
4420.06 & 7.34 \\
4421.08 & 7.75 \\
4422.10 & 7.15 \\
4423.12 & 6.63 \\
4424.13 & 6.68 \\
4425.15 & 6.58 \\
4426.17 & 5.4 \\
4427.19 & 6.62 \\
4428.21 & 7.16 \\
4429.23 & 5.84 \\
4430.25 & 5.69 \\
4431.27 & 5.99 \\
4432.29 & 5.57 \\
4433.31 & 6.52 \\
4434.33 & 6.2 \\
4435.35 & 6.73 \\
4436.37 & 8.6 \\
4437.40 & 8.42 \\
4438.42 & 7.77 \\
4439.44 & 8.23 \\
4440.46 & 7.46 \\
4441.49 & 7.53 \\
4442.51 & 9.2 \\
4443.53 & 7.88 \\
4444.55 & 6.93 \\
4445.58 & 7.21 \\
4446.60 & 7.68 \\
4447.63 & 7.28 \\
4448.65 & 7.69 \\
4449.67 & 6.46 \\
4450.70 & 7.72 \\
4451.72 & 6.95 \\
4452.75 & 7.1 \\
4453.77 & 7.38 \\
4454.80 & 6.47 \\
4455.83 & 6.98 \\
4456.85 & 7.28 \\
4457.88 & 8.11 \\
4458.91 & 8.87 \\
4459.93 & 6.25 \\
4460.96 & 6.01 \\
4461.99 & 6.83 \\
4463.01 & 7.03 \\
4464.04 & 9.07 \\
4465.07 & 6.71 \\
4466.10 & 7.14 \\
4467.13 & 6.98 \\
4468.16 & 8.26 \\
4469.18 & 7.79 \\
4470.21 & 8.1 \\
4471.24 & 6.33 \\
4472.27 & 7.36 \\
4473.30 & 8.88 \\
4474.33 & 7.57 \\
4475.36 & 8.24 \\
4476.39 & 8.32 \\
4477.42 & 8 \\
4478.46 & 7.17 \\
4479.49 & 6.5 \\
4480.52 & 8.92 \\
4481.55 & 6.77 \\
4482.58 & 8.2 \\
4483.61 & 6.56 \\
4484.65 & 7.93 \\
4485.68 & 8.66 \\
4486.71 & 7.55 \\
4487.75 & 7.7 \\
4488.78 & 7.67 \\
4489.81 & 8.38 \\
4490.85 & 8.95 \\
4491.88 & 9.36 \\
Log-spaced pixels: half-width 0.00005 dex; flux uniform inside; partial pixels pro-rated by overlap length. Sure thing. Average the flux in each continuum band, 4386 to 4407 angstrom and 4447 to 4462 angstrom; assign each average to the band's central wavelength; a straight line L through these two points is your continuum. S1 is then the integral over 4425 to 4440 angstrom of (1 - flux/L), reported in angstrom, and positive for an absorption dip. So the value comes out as 0.7 angstrom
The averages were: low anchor 7.02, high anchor 7.17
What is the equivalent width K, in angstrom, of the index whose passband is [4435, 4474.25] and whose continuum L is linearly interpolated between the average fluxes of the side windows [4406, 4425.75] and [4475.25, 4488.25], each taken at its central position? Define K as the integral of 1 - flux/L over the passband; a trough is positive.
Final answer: -0.6 angstrom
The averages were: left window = 6.92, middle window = 7.49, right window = 7.71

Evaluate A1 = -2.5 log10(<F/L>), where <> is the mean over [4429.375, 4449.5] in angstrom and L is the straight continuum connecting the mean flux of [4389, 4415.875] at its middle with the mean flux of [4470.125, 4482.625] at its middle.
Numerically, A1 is 0.01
